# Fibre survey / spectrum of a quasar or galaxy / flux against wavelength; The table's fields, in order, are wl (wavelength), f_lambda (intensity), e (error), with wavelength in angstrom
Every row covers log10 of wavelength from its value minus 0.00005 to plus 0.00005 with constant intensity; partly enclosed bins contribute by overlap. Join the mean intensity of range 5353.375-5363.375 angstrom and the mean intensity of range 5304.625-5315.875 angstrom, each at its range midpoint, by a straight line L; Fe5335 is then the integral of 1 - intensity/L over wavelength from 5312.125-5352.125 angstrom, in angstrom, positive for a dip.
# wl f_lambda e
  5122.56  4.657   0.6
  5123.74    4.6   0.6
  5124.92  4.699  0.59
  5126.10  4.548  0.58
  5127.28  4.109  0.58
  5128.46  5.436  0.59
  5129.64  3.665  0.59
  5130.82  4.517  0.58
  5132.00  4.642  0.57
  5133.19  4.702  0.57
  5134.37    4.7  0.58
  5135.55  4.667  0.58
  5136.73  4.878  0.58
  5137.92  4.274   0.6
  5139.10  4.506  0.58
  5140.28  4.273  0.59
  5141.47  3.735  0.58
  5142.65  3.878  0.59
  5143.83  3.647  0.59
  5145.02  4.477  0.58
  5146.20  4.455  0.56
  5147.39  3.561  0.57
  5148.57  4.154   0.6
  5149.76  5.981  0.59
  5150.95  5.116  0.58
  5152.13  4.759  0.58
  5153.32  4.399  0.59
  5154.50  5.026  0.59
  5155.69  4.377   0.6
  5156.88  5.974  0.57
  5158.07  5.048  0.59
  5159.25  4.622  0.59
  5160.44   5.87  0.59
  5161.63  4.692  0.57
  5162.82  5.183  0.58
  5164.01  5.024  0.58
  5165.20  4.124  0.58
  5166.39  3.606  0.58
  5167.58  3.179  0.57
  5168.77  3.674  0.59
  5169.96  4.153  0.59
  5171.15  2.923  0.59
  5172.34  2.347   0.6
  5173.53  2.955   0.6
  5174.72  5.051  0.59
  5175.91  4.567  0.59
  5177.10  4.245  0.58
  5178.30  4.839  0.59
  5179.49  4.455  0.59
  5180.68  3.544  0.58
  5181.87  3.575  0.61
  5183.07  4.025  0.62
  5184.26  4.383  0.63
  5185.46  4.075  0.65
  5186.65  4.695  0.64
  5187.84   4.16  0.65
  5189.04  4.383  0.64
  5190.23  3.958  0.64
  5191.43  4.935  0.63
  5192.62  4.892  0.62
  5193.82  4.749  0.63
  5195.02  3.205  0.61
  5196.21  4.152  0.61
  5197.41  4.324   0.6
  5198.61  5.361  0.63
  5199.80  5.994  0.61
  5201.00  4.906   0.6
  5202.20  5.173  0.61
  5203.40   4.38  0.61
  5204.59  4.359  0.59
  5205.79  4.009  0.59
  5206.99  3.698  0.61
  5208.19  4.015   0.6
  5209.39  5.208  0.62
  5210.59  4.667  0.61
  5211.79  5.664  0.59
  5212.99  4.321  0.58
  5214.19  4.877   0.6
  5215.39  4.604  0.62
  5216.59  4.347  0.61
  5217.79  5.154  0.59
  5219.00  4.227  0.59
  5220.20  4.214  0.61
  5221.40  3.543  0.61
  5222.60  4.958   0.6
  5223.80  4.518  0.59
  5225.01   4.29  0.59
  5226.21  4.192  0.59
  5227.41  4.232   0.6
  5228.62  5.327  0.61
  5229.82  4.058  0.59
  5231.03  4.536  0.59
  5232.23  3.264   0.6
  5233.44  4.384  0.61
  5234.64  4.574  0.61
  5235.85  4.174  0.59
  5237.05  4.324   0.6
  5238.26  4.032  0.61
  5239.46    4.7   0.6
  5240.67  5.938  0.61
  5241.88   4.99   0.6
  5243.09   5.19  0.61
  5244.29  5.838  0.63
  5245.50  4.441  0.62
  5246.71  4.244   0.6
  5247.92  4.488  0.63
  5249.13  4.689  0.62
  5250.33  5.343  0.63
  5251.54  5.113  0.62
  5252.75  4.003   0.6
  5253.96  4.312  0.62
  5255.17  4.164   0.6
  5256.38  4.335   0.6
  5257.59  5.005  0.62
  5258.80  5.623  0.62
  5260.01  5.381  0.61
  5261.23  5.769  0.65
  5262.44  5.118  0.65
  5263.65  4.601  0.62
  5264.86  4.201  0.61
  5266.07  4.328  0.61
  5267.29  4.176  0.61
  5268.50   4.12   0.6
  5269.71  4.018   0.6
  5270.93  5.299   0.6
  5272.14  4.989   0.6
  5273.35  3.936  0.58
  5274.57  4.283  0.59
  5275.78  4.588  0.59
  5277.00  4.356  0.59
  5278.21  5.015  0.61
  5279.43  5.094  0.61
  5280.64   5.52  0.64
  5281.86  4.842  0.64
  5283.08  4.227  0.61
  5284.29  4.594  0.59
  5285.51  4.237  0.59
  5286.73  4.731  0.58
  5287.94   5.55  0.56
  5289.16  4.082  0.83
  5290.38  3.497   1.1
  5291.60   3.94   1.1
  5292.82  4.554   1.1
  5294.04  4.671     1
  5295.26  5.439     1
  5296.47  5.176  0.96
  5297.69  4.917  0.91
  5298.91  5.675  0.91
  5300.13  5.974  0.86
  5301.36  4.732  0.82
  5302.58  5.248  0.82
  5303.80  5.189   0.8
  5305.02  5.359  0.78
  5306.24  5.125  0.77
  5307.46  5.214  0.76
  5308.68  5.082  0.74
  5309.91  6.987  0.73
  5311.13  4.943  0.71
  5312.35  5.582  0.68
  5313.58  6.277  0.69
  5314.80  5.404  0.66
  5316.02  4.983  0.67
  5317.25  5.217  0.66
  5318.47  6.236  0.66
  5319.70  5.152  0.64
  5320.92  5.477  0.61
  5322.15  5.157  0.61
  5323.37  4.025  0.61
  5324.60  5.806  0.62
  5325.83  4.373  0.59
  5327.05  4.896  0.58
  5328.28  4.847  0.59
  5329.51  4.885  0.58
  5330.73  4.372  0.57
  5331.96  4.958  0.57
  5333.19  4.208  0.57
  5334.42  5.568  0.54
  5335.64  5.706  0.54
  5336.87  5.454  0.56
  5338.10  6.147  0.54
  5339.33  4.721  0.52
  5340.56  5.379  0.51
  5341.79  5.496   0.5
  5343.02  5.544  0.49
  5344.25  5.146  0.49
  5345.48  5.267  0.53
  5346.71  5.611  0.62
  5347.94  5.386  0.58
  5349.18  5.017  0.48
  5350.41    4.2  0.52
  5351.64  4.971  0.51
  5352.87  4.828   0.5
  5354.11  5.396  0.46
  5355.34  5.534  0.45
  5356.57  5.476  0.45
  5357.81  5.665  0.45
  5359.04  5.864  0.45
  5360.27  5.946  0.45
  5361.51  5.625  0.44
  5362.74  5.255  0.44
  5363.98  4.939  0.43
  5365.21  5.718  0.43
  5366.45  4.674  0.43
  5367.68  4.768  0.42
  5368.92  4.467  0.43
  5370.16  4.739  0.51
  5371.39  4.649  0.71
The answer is 2.6 angstrom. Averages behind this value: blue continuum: 5.54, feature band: 5.19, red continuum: 5.58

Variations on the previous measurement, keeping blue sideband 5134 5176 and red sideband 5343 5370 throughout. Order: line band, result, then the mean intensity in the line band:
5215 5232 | 0.9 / 4.41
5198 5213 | -0.6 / 4.77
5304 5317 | -1.2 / 5.48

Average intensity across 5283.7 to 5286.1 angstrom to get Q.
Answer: 4.41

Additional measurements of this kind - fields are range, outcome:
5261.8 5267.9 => 4.49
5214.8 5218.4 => 4.69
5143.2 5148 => 4.04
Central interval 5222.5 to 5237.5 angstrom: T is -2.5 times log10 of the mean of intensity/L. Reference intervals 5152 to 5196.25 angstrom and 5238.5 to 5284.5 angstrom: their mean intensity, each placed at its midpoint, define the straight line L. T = 0.06 mag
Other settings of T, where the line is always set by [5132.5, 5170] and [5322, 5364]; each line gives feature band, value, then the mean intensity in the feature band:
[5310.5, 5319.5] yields -0.08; 5.51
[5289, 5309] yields 0.02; 4.95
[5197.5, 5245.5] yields 0.04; 4.62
